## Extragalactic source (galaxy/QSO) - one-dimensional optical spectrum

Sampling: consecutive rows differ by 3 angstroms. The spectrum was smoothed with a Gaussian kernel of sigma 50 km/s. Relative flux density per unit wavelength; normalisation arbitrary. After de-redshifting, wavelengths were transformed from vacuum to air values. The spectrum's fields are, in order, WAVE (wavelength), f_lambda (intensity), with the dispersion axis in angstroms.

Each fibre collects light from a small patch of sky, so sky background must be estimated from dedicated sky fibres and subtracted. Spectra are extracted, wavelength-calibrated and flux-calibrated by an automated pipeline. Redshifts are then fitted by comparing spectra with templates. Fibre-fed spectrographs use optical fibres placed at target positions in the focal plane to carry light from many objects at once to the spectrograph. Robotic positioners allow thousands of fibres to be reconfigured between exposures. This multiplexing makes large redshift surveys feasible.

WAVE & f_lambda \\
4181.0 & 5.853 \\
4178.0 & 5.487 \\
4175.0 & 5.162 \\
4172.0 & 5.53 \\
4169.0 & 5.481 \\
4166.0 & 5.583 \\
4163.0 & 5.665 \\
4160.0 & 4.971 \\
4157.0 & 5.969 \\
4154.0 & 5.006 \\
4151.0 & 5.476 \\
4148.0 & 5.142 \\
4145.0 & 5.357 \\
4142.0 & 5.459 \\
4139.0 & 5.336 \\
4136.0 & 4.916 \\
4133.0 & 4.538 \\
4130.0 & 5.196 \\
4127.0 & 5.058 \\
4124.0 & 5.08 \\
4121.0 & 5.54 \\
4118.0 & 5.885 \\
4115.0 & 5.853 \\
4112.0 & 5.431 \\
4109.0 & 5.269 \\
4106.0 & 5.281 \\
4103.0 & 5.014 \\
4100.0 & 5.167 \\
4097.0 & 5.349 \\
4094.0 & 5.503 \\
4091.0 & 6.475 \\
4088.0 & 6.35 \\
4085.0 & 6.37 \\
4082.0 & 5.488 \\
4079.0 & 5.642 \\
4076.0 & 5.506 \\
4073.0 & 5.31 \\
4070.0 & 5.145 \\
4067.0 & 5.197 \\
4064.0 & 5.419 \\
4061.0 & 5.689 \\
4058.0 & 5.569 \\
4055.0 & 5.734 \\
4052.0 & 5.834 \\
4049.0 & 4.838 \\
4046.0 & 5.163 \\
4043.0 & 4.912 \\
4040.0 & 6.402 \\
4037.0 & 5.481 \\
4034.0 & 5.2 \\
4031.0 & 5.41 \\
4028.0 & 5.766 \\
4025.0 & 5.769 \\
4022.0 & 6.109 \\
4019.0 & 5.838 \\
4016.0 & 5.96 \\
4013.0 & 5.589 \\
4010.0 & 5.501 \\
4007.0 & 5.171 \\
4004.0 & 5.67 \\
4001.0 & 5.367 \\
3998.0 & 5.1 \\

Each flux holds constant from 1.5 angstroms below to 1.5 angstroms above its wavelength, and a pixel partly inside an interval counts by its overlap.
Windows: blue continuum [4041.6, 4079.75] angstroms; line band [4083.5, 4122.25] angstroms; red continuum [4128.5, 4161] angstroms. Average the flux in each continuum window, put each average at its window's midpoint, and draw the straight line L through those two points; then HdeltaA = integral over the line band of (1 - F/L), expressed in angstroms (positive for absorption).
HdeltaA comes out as -2.6 angstroms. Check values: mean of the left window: 5.38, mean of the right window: 5.22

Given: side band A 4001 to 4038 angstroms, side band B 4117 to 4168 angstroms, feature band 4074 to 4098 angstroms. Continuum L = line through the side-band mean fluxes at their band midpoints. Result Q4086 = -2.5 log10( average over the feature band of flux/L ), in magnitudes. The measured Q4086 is -0.08 mag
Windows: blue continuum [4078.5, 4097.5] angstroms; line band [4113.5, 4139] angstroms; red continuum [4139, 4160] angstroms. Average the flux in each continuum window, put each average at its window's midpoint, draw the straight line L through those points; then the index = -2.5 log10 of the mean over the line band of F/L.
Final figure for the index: 0.06 mag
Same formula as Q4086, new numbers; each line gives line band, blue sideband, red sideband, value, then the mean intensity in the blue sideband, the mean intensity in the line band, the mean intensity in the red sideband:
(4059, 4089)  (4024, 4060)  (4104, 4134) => -0.03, 5.51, 5.6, 5.32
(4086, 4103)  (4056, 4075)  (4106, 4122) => -0.04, 5.4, 5.72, 5.57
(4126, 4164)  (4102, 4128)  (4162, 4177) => 0.04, 5.39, 5.23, 5.48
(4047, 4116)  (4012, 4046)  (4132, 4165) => -0.01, 5.65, 5.54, 5.27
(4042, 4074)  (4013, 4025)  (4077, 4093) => 0.12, 5.9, 5.35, 6.03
